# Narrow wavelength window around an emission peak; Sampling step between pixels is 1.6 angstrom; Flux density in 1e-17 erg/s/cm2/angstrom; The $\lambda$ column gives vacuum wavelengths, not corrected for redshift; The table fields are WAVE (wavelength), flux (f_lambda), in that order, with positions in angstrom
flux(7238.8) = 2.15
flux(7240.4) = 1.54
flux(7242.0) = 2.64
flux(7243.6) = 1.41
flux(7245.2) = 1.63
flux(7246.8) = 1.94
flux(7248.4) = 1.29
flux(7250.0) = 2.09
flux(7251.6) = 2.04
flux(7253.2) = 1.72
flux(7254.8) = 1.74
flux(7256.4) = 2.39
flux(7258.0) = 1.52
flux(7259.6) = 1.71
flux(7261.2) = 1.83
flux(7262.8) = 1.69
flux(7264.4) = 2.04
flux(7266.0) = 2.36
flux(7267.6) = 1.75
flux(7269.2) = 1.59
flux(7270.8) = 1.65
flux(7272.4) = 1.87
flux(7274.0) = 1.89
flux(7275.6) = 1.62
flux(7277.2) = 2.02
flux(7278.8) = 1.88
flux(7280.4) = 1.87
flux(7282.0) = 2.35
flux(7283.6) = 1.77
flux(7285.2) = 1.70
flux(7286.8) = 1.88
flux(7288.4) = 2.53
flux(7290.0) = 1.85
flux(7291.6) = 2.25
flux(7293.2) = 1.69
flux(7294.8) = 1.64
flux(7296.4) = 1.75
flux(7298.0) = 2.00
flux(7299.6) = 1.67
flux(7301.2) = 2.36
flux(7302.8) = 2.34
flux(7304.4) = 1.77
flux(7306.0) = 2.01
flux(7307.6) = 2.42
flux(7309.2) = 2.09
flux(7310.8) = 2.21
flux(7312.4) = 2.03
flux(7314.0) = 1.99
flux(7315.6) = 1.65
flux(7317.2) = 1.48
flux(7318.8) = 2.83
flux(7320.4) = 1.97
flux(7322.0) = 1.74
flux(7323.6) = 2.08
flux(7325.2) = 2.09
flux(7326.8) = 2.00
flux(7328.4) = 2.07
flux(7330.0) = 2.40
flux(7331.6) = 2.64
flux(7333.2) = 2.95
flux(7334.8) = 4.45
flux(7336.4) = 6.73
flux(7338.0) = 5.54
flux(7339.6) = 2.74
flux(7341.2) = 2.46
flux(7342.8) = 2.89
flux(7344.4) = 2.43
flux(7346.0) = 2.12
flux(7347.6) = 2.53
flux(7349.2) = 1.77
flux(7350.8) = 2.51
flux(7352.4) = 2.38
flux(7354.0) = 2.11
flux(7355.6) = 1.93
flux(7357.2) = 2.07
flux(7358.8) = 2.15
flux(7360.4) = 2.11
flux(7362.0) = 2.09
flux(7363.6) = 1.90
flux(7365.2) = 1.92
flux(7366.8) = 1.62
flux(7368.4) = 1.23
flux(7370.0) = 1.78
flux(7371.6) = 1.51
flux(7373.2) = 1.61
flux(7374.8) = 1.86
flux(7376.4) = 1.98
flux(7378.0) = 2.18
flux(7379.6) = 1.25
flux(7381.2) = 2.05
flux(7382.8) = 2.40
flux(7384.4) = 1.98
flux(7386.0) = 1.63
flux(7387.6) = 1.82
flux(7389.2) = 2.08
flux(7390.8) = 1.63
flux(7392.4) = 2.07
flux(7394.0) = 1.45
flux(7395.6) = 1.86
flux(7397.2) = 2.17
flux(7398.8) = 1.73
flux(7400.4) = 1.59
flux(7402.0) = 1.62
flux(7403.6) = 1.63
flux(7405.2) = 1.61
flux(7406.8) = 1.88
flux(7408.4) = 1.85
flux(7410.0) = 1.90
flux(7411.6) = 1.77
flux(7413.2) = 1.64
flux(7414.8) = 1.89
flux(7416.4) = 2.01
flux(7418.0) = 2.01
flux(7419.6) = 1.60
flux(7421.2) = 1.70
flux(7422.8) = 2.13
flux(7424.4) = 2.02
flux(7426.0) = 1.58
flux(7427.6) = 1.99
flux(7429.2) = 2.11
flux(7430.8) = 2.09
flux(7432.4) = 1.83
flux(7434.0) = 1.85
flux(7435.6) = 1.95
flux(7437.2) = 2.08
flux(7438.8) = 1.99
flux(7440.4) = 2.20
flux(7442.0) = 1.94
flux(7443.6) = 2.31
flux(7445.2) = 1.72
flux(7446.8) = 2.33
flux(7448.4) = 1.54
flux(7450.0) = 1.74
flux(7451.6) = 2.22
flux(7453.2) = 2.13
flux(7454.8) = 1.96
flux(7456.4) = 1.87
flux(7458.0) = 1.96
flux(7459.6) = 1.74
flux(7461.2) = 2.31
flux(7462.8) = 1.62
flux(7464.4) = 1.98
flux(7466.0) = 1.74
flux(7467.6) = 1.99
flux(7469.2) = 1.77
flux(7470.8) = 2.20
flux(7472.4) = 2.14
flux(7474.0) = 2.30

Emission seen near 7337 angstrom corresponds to H-beta 4861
